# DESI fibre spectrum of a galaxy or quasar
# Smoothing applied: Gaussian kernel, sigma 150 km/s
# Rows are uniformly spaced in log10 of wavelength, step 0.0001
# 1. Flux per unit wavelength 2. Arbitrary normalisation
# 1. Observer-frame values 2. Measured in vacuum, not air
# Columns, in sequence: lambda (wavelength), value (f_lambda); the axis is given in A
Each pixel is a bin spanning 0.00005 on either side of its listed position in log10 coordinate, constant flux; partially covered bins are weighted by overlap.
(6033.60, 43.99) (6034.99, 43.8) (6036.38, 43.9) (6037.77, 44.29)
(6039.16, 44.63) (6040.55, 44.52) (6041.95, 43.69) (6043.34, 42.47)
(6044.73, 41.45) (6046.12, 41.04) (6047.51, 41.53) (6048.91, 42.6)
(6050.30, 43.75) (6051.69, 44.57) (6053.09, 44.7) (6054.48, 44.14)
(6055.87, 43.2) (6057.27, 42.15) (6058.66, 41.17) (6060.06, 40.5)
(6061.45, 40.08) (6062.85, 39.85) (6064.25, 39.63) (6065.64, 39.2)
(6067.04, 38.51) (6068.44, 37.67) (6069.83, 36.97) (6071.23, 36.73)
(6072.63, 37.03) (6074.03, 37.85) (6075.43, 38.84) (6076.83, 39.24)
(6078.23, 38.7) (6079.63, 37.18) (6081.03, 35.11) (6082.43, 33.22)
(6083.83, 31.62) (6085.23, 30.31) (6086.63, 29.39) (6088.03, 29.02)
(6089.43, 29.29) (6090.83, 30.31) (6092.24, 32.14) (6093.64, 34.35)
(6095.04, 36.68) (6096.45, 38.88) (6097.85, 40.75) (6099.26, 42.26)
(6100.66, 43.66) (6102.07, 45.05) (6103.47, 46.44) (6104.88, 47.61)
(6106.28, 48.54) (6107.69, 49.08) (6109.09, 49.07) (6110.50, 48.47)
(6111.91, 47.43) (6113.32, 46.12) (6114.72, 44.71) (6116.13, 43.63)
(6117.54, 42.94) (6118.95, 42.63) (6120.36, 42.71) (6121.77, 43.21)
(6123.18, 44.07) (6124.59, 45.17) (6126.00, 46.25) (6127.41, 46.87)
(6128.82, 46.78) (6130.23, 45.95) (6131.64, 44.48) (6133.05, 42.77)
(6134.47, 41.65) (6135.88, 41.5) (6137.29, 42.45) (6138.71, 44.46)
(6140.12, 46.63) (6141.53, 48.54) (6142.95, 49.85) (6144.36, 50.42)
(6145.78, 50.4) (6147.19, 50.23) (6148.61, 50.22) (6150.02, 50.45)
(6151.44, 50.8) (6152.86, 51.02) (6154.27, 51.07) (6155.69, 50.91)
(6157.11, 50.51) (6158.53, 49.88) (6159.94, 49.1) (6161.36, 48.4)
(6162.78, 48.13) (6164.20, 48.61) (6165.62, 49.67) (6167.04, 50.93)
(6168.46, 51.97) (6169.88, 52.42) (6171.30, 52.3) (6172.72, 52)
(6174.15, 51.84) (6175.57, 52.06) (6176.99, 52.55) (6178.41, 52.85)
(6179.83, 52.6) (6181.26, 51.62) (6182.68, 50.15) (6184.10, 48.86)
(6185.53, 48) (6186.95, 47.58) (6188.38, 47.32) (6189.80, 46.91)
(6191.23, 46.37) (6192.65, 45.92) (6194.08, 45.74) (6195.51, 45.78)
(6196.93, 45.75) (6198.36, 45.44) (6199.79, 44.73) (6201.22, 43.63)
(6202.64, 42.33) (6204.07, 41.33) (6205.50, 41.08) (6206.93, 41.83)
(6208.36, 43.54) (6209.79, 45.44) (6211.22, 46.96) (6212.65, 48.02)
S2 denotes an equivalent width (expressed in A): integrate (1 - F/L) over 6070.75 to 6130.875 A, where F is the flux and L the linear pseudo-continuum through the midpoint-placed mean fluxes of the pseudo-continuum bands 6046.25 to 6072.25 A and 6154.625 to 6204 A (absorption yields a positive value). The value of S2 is 4.3 A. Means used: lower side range 40.9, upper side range 48.8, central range 40.6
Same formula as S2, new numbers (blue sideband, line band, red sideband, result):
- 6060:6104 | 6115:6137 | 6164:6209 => -1.3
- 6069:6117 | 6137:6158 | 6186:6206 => -3.5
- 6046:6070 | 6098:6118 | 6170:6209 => -1.1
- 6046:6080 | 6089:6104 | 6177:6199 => 1.5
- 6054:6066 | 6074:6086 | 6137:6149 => 2.0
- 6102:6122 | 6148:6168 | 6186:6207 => -2.0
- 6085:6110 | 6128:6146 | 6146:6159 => 0.6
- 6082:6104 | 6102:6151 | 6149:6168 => -3.8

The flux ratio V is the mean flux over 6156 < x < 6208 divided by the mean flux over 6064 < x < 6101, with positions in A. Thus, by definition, 1.3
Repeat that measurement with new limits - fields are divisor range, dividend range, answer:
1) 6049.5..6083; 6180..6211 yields 1.16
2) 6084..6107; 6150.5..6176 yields 1.34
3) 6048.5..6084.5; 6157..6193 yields 1.27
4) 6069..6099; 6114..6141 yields 1.26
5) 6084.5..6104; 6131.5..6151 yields 1.29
